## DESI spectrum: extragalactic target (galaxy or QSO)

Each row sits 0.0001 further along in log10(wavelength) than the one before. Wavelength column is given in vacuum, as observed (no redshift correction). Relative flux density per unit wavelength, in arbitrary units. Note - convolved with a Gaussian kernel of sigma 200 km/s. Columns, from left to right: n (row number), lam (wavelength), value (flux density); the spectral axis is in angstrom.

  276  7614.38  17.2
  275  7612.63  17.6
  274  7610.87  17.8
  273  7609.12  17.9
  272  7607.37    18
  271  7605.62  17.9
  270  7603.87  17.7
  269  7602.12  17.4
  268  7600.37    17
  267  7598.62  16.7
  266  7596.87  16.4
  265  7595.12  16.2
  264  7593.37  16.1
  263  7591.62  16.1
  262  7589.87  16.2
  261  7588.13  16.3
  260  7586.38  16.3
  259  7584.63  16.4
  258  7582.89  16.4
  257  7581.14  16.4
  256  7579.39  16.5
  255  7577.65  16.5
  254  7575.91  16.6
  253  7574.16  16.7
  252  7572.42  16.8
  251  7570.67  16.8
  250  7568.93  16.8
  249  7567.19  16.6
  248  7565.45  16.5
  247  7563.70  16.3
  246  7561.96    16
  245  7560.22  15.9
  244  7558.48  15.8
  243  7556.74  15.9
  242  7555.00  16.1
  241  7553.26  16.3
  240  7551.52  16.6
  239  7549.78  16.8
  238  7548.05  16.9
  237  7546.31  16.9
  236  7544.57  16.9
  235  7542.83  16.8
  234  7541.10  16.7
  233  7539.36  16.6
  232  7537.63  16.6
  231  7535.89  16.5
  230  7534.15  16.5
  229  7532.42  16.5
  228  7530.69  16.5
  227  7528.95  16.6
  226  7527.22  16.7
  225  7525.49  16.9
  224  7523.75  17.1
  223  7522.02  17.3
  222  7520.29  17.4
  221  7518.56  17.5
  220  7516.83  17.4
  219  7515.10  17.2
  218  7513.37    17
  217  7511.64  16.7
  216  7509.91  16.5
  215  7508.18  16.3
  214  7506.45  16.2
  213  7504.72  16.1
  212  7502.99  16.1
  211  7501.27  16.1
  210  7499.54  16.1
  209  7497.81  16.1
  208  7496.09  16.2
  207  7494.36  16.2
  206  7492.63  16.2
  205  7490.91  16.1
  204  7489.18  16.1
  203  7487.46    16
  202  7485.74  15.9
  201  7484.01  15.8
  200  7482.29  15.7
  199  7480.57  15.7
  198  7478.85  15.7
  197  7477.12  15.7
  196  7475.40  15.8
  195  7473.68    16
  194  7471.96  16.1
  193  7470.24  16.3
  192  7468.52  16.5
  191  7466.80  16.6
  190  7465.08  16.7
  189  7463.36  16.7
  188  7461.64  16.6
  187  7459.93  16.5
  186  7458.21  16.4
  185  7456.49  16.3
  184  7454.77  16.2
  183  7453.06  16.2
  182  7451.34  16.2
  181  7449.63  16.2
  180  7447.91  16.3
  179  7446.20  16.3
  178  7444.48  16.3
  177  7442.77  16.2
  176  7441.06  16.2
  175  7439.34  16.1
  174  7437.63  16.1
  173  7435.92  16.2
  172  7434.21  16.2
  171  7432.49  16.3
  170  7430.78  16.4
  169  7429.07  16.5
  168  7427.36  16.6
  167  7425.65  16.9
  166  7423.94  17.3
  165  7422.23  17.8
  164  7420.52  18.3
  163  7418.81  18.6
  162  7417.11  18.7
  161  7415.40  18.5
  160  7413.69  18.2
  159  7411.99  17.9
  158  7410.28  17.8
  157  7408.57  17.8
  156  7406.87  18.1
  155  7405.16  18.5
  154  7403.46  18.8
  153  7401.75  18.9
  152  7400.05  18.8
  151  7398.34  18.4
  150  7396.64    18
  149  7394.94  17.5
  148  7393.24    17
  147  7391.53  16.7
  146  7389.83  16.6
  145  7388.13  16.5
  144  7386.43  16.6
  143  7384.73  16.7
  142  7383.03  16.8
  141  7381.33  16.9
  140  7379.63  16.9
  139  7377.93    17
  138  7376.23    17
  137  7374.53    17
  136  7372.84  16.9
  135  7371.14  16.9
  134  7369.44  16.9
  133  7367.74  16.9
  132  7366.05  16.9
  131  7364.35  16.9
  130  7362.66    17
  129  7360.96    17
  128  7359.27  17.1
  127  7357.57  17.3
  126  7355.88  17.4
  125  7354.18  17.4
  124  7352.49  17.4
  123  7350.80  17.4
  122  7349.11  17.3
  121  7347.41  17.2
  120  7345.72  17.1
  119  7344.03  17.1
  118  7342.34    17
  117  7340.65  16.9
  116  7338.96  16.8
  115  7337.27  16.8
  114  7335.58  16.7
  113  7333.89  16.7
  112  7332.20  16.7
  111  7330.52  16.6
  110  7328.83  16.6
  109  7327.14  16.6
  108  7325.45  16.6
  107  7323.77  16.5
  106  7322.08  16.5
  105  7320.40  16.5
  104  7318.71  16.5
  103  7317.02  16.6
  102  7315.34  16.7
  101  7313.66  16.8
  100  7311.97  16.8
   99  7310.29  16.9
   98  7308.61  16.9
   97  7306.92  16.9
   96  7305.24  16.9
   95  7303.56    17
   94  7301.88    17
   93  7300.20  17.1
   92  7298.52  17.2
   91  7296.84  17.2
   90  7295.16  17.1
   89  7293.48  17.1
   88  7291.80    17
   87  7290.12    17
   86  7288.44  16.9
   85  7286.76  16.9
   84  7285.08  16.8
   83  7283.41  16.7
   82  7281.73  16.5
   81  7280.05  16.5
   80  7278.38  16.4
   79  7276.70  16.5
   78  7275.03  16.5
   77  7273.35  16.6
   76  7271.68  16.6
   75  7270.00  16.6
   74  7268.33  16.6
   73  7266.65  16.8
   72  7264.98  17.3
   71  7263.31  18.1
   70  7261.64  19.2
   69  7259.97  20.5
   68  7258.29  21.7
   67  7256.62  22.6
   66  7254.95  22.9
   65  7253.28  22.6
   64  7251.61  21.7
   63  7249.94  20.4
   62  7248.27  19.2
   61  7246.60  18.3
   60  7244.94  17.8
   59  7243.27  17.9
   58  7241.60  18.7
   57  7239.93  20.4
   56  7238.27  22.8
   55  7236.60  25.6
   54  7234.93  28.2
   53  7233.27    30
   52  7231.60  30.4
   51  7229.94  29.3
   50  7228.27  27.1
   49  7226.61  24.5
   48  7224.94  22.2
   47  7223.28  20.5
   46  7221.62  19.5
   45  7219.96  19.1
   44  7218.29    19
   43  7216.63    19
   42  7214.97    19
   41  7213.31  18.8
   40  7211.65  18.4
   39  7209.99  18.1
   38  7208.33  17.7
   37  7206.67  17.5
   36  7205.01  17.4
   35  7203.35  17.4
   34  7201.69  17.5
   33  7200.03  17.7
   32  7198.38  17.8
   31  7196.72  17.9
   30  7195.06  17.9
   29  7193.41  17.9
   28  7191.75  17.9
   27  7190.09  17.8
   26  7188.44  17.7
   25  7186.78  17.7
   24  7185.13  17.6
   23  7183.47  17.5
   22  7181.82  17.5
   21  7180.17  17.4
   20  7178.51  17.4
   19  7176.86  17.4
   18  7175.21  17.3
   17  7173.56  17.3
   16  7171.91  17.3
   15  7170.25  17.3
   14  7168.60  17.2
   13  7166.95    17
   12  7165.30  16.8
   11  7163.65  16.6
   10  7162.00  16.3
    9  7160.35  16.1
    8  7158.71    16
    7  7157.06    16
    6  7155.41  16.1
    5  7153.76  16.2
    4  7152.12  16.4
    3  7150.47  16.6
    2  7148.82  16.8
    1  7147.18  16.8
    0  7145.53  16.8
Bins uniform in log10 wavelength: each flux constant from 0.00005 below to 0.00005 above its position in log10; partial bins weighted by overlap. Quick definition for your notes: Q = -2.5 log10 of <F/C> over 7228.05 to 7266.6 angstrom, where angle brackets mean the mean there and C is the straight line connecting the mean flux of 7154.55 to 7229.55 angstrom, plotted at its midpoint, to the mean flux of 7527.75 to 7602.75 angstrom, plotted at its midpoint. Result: -0.23 mag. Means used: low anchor 18.2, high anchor 16.5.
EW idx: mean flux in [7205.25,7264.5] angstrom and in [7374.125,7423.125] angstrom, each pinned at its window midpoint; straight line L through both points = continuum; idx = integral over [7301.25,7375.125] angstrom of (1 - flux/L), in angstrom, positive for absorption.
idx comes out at 8.2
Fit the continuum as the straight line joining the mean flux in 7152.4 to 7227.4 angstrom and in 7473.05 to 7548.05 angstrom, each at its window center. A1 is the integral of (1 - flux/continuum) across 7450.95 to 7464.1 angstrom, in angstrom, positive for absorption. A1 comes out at 0.2 angstrom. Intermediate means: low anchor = 17.9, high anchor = 16.4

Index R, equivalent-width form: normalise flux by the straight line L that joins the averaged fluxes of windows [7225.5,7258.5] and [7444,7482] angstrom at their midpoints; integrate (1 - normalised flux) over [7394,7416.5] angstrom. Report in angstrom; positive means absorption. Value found -0.3 angstrom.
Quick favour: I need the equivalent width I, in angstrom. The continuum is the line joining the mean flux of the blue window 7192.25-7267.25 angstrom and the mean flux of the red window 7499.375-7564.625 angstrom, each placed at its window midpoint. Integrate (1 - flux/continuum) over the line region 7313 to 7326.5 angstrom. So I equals 1.9 angstrom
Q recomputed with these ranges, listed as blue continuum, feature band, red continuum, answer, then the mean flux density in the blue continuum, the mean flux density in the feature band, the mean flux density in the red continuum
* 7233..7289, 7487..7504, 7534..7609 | 0.07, 19.3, 16.1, 16.6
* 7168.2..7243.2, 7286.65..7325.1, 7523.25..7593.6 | 0.12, 19.8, 16.9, 16.5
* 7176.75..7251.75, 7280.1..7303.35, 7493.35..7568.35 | 0.13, 20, 16.9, 16.6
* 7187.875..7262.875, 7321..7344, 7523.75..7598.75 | 0.15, 20.6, 16.7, 16.5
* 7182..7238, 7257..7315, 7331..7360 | 0.08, 20.3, 17.2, 17.1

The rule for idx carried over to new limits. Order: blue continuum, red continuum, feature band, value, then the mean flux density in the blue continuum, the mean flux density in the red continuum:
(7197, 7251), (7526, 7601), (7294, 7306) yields 1.7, 20.8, 16.5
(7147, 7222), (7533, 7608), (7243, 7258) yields -2.8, 17.5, 16.6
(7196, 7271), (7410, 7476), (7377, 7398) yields 0.9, 20.5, 16.7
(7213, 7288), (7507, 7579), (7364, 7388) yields 2.3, 20.2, 16.7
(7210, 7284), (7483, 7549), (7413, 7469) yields 2.7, 20.3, 16.6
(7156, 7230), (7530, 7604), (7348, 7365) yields 0.3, 18.3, 16.5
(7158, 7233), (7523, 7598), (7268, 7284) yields 1.5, 18.8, 16.5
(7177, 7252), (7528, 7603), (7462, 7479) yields 1.2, 20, 16.5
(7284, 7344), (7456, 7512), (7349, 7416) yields -3.3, 16.8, 16.2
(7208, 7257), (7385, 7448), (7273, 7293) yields 3.7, 21.8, 17.3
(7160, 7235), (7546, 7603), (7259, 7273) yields 0.7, 19.2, 16.5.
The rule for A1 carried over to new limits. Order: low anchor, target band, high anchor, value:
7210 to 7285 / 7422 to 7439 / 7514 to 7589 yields 1.4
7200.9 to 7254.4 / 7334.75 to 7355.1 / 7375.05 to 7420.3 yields 1.8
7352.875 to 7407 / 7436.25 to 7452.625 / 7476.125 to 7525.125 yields 0.6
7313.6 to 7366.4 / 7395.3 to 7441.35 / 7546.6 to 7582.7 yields -2.3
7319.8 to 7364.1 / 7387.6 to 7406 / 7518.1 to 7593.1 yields -1.1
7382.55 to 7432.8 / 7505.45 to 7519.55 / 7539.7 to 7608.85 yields 0.1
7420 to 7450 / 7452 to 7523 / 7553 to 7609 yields 0.9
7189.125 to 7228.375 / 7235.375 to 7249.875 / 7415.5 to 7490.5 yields -1.4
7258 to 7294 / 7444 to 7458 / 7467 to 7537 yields 0.3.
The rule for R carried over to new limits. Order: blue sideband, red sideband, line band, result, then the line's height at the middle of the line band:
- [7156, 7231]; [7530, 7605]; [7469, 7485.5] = 1.08 angstrom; 17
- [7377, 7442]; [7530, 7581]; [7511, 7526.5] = -0.41 angstrom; 16.7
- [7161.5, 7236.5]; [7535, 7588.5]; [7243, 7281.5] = 0.51 angstrom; 18.9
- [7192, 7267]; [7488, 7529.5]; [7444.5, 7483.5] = 2.28 angstrom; 17.2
